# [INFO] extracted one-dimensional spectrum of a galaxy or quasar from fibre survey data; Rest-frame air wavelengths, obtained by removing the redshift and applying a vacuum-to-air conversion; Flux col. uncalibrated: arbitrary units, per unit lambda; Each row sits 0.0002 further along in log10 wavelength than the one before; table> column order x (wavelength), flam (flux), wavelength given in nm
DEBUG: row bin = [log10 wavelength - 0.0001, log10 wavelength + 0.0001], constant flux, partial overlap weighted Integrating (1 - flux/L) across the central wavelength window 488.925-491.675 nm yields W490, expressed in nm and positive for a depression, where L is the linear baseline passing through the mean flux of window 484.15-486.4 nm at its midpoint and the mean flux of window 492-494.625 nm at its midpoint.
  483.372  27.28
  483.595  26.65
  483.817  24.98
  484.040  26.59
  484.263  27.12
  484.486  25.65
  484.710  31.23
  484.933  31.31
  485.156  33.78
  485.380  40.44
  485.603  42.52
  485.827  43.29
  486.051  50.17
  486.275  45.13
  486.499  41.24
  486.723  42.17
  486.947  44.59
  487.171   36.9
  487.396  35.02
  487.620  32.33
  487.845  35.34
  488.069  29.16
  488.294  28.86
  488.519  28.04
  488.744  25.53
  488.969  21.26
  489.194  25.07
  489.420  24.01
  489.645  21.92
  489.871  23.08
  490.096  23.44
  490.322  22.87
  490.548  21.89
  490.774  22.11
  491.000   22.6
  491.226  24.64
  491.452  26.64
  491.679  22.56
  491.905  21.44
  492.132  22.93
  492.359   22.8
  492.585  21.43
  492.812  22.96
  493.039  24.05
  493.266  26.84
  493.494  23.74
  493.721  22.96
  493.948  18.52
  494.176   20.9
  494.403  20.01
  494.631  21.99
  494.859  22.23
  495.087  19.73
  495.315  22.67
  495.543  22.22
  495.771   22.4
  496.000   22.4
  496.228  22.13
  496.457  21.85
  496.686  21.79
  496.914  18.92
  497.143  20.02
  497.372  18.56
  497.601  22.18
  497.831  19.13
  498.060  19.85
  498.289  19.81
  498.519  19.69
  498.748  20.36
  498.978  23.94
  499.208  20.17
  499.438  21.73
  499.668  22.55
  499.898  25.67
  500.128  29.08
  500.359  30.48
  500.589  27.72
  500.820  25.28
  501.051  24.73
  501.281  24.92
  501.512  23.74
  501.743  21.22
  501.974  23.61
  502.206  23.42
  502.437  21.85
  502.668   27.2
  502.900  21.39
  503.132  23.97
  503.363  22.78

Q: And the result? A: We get 0.45 nm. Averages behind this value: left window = 37.1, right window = 22.4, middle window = 23.3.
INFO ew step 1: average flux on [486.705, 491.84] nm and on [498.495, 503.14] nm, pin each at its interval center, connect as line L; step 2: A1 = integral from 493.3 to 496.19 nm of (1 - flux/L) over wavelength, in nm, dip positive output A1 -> 0.452 nm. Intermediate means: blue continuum 27.5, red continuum 24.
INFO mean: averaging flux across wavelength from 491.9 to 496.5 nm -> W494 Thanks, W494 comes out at 22.2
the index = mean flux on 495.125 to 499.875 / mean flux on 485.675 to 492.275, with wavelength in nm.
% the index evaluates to 0.71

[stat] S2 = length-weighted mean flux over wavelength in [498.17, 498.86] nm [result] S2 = 20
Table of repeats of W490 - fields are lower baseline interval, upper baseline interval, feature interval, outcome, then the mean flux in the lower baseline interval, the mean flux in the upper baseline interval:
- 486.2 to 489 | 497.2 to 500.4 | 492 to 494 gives 0.39 nm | 34.5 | 22.1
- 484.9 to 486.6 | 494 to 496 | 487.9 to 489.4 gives 0.37 nm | 41.4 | 21.5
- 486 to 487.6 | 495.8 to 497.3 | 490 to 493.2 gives 0.84 nm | 41.3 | 21.2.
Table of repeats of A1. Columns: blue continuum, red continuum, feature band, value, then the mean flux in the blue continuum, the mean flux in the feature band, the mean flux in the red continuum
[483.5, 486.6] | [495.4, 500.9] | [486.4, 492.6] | 0.691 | 35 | 27.5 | 22.4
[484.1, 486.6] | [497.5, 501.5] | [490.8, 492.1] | 0.325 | 37.2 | 23.4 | 23.4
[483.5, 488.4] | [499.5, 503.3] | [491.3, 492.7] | 0.366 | 35.3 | 23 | 24.7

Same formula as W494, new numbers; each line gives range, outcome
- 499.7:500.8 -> 27.5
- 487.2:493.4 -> 25.3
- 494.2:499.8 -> 21.1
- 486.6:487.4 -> 40.3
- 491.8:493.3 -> 23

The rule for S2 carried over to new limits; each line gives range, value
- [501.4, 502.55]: 22.8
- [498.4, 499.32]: 21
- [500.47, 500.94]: 26.5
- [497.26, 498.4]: 19.9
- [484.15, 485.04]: 28.8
